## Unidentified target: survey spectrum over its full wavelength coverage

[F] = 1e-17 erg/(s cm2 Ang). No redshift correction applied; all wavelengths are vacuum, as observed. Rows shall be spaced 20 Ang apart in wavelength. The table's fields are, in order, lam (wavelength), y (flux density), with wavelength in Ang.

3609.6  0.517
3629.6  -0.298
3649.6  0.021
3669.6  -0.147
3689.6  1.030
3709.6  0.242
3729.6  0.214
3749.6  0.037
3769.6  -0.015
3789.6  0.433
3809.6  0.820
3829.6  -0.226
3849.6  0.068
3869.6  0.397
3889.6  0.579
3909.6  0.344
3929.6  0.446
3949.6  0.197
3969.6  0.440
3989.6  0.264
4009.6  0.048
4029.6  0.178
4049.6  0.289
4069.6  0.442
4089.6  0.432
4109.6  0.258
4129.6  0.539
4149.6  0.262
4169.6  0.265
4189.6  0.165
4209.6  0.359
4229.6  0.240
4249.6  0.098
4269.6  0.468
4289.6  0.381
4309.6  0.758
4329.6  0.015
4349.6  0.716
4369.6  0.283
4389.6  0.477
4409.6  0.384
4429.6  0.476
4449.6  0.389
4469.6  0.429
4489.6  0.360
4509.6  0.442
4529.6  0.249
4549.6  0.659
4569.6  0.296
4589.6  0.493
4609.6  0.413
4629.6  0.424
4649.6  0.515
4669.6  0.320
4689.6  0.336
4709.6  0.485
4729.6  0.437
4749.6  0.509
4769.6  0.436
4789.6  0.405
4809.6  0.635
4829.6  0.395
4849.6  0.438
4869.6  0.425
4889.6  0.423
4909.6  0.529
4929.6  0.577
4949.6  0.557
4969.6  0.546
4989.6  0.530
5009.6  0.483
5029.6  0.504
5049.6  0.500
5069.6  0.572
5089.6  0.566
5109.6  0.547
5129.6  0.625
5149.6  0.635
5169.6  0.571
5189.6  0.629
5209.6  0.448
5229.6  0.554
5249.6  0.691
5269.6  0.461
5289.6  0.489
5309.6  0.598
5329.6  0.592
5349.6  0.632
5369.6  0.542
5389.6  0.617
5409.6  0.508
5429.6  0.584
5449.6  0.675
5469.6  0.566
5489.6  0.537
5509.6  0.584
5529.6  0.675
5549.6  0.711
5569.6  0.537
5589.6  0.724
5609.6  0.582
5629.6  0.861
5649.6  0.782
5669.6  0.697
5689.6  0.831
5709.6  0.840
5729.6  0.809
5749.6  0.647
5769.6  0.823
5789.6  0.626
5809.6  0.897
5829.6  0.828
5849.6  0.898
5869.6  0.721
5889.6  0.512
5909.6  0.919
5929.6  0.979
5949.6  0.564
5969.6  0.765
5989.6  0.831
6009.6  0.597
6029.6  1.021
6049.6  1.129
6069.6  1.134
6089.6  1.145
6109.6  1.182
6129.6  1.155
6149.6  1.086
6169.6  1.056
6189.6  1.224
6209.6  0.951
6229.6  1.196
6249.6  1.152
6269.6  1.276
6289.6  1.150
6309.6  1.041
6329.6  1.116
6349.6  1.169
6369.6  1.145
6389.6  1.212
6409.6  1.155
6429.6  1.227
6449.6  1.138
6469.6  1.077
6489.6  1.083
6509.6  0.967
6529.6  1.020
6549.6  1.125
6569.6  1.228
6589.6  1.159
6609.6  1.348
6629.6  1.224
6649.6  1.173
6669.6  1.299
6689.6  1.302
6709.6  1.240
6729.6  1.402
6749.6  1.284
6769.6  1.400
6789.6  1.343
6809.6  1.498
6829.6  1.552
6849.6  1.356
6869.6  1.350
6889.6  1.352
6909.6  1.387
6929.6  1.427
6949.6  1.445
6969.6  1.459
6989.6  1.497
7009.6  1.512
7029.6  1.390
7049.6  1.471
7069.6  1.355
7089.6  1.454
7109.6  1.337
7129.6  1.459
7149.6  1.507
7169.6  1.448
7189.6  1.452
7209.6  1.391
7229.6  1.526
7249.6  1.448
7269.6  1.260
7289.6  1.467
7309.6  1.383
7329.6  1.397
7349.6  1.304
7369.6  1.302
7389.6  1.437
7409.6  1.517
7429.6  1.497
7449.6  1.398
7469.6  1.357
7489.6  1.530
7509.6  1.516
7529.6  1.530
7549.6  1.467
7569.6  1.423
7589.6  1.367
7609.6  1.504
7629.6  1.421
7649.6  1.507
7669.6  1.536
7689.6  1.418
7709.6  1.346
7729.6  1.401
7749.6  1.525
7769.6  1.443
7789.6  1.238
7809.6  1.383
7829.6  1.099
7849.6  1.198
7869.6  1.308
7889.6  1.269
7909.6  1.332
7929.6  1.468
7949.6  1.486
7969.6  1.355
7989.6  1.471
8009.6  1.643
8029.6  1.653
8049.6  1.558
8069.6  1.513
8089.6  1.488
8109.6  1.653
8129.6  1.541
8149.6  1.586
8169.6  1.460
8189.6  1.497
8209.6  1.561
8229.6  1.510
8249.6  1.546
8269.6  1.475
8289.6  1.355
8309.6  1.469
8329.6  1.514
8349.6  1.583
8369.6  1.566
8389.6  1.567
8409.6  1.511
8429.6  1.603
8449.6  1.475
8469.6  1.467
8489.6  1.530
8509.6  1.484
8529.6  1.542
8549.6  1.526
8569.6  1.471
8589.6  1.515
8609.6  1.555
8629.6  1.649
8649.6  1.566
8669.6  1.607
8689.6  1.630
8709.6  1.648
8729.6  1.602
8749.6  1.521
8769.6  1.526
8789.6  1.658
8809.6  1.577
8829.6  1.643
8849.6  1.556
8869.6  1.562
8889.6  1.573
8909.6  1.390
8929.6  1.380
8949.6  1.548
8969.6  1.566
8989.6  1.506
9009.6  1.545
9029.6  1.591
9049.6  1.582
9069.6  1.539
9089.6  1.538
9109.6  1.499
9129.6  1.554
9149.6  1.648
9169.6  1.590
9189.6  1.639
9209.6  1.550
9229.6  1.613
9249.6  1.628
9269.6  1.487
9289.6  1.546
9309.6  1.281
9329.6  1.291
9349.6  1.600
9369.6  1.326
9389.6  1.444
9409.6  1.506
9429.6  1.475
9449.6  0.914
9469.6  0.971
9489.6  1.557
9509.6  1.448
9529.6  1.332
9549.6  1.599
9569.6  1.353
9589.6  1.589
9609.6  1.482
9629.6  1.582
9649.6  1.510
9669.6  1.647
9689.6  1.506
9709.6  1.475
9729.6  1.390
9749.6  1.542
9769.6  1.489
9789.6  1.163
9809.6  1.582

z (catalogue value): 0.513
